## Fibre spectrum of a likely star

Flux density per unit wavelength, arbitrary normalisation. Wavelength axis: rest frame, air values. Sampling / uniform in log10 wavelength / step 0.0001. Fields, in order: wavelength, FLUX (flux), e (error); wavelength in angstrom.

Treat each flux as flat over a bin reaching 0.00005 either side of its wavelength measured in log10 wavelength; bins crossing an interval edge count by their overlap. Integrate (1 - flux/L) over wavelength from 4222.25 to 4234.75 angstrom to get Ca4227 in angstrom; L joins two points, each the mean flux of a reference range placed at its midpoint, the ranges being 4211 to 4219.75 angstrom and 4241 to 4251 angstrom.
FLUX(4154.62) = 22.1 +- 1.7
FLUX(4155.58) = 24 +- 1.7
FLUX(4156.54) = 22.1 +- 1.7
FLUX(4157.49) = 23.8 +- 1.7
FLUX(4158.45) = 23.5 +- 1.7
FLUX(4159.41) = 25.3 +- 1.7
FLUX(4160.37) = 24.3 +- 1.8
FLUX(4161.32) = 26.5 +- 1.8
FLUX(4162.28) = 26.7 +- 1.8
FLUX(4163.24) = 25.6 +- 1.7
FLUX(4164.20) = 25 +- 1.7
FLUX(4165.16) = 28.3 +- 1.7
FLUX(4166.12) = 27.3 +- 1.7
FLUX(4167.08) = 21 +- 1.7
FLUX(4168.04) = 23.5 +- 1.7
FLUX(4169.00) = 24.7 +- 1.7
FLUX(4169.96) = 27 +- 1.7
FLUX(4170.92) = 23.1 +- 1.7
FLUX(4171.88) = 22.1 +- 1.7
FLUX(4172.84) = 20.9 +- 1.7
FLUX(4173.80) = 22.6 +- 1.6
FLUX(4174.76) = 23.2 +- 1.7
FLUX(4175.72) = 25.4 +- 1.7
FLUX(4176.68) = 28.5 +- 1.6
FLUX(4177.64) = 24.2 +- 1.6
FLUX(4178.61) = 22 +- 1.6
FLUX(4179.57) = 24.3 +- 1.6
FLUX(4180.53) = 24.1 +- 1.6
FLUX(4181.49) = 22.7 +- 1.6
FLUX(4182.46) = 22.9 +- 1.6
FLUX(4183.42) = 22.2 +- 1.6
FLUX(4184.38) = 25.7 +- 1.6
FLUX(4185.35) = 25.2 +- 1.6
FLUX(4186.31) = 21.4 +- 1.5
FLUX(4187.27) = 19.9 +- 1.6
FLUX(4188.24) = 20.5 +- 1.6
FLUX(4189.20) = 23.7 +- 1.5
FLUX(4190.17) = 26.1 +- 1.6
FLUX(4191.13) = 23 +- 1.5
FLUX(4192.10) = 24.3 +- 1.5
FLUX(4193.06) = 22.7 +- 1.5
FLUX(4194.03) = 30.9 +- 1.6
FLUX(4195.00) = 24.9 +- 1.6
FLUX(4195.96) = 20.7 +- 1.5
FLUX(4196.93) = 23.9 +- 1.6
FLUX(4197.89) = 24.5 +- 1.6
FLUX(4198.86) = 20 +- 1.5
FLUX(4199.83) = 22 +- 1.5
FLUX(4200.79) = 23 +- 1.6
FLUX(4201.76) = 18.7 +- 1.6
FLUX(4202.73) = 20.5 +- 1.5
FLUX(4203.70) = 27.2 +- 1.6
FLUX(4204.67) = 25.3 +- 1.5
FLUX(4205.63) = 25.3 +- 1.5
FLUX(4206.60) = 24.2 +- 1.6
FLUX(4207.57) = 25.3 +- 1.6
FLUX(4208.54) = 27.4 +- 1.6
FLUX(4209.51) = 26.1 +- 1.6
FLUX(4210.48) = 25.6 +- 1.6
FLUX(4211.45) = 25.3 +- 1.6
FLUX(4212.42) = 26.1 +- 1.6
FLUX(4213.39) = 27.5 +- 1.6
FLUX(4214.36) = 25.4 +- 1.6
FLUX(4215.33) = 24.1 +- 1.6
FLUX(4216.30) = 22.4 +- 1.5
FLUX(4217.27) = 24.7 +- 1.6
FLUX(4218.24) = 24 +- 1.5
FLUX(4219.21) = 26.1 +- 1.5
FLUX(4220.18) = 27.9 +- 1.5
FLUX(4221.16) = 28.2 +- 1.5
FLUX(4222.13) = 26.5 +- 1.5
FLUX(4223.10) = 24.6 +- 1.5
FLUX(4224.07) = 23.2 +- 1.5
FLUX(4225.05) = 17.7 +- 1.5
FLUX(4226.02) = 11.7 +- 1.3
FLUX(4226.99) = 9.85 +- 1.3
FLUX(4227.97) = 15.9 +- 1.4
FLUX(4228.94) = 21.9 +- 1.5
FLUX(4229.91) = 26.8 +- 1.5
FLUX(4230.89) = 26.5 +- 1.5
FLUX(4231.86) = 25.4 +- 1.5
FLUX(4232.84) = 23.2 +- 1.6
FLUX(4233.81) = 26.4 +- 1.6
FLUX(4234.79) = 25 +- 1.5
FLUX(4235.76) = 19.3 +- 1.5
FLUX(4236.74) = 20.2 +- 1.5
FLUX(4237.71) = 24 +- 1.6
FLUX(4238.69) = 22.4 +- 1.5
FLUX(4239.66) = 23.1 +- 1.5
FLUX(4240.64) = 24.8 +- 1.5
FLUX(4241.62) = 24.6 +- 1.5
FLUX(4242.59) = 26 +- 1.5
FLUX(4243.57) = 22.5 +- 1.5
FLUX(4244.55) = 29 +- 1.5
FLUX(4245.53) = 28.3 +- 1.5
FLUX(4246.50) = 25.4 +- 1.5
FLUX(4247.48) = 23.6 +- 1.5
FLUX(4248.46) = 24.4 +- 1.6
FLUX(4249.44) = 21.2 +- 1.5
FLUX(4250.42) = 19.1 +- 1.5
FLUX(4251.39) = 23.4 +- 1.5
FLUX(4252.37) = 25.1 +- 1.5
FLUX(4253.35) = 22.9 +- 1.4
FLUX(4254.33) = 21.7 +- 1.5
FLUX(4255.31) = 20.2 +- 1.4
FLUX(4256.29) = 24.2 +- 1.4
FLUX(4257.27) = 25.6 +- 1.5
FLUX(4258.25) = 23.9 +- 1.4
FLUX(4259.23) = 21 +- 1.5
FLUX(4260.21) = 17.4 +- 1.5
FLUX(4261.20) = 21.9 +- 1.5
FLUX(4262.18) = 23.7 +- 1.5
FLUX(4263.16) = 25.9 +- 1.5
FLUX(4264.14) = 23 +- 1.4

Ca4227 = 1.7 angstrom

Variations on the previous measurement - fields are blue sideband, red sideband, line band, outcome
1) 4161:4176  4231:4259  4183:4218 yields 0.21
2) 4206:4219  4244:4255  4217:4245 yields 1.66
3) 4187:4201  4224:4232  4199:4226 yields -3.94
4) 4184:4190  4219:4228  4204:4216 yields -2.07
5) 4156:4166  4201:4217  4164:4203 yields 2.18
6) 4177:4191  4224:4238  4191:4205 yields -0.51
